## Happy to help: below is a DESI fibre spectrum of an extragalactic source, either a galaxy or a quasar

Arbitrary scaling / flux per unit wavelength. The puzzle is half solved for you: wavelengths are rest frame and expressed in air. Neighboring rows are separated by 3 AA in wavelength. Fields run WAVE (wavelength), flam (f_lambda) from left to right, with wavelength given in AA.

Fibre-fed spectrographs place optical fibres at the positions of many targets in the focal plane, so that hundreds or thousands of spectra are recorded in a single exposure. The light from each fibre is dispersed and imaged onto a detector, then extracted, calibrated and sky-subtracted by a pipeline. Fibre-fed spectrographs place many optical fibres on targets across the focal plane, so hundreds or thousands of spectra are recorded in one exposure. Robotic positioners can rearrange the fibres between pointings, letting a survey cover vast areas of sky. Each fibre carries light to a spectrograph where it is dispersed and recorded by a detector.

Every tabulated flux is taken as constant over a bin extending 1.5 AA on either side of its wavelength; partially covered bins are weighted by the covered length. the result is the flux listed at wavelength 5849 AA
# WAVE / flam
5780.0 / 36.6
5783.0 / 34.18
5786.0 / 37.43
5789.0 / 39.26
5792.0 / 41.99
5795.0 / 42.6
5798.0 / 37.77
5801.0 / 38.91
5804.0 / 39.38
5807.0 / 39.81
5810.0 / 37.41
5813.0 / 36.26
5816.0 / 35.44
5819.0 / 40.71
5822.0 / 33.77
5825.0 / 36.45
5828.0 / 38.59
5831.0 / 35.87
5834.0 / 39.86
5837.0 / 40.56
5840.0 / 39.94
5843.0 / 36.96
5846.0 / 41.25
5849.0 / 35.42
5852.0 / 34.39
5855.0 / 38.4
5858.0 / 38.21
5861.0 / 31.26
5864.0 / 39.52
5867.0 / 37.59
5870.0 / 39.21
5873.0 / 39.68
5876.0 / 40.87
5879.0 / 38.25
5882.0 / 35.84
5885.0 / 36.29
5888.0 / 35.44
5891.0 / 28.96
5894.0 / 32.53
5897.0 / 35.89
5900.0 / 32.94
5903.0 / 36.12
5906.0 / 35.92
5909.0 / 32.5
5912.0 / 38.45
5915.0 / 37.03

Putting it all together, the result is 35.42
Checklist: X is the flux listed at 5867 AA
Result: 37.59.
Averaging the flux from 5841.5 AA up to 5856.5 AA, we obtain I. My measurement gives 37.3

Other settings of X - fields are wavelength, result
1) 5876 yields 40.87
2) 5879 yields 38.25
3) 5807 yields 39.81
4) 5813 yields 36.26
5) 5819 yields 40.71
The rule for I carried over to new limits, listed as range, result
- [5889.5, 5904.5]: 33.3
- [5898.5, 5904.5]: 34.5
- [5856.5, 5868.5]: 36.6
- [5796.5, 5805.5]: 38.7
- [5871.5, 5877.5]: 40.3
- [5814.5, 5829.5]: 37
